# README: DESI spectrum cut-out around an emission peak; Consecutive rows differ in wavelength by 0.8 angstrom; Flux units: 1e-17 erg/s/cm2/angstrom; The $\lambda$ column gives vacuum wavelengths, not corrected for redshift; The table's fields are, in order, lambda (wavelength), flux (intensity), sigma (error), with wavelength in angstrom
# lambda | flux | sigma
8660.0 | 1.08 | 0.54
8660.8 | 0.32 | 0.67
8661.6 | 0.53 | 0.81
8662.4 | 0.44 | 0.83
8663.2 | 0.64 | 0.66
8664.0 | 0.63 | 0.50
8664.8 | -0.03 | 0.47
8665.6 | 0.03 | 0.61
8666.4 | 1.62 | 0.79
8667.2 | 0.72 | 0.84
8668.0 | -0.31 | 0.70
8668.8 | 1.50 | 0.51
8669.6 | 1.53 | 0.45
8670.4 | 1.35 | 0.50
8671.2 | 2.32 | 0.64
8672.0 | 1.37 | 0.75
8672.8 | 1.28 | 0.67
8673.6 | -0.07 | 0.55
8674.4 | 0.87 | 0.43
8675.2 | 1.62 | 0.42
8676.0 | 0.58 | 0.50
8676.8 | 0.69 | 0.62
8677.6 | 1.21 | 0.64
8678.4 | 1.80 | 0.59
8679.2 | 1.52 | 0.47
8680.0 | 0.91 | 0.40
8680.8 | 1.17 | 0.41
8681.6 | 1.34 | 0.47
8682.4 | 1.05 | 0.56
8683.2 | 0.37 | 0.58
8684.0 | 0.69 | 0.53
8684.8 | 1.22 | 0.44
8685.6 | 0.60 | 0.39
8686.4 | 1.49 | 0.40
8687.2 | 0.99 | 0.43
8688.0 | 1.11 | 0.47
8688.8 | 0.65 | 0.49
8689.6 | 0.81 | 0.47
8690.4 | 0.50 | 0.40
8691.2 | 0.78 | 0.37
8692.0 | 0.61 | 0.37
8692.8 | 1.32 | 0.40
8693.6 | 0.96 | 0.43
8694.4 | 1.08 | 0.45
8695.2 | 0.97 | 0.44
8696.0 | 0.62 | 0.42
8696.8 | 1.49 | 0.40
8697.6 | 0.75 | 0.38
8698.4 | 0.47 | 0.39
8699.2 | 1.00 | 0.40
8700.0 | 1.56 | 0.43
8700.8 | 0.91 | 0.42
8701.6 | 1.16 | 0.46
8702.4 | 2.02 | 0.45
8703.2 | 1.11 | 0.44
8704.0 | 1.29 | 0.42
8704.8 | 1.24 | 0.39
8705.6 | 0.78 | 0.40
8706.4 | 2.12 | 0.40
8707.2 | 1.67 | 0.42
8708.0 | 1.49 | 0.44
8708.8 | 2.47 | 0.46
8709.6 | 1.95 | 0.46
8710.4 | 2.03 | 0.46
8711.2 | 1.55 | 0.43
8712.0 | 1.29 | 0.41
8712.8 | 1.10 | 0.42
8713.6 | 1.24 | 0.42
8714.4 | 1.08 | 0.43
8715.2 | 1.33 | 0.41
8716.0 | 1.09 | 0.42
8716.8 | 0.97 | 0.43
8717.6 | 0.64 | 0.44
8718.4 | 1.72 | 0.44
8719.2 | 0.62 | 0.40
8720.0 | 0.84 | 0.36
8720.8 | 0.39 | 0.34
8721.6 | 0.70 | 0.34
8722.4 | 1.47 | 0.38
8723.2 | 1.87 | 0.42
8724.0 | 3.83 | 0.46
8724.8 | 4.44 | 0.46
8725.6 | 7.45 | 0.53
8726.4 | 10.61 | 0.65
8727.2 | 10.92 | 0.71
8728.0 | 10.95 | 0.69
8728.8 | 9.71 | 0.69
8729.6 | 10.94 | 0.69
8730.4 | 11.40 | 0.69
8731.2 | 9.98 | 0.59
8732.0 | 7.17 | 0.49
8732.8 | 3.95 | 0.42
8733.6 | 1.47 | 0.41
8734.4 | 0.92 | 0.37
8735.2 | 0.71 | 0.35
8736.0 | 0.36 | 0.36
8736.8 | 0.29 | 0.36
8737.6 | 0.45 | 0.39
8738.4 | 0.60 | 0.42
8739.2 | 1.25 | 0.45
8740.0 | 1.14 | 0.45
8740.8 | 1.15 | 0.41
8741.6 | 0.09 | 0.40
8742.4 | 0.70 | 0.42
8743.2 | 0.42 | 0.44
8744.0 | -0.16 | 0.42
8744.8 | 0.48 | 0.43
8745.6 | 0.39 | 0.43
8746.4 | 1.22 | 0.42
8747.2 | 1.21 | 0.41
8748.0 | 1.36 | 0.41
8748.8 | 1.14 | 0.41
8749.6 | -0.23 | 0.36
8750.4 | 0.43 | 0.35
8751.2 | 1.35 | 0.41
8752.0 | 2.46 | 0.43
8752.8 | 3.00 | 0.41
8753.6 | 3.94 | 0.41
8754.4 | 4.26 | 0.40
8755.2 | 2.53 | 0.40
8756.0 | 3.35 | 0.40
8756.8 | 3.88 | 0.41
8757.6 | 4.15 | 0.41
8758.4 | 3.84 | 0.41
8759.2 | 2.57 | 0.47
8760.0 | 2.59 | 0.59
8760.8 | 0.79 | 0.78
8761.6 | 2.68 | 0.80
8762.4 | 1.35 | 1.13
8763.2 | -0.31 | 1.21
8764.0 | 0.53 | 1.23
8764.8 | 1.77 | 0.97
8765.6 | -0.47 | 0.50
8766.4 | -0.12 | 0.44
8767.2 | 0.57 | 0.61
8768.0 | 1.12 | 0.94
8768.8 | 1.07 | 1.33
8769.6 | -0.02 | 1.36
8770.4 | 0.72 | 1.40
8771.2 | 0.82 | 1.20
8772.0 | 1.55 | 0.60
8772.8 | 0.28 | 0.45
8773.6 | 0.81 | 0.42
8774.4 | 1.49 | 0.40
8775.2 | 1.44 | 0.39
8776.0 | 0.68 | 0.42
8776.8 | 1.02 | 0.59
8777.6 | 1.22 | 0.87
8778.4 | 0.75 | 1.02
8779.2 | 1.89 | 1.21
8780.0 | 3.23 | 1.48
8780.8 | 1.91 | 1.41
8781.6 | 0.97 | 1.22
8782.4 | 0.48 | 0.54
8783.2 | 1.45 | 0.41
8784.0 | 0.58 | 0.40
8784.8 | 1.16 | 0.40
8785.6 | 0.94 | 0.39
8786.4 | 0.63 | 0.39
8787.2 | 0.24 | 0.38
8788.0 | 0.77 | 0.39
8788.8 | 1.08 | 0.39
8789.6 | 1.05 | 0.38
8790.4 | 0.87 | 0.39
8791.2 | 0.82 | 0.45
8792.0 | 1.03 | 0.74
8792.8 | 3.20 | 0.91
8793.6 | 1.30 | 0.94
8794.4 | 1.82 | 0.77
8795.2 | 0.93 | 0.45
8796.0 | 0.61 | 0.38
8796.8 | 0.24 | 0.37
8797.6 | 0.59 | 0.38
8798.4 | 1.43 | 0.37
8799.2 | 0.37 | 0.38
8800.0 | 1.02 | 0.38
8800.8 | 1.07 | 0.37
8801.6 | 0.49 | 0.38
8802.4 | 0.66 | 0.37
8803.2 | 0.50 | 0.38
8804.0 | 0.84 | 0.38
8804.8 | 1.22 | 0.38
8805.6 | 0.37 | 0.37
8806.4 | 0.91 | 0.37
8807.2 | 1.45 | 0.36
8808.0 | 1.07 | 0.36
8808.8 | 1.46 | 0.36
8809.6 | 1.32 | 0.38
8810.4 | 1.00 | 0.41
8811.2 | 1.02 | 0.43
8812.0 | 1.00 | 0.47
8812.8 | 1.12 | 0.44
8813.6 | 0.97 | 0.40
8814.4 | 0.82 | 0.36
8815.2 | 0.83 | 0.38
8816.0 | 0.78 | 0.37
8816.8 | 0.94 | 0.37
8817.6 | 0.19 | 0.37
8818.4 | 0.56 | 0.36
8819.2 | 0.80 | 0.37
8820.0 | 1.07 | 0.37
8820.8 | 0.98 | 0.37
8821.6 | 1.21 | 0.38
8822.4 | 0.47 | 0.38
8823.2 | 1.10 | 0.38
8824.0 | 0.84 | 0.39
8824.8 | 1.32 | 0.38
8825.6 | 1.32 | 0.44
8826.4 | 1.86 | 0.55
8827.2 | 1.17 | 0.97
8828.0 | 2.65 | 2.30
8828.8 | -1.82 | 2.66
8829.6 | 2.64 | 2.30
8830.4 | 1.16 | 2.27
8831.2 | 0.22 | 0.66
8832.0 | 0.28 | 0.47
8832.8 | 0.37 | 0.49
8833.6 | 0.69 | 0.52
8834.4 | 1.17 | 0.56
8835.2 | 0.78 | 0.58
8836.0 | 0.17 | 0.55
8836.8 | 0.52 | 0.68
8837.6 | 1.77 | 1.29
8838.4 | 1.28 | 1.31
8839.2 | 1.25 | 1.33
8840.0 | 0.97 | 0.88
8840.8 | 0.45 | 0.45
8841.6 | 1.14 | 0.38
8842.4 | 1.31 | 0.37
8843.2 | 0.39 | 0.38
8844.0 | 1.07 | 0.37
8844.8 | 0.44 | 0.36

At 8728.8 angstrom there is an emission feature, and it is Halpha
